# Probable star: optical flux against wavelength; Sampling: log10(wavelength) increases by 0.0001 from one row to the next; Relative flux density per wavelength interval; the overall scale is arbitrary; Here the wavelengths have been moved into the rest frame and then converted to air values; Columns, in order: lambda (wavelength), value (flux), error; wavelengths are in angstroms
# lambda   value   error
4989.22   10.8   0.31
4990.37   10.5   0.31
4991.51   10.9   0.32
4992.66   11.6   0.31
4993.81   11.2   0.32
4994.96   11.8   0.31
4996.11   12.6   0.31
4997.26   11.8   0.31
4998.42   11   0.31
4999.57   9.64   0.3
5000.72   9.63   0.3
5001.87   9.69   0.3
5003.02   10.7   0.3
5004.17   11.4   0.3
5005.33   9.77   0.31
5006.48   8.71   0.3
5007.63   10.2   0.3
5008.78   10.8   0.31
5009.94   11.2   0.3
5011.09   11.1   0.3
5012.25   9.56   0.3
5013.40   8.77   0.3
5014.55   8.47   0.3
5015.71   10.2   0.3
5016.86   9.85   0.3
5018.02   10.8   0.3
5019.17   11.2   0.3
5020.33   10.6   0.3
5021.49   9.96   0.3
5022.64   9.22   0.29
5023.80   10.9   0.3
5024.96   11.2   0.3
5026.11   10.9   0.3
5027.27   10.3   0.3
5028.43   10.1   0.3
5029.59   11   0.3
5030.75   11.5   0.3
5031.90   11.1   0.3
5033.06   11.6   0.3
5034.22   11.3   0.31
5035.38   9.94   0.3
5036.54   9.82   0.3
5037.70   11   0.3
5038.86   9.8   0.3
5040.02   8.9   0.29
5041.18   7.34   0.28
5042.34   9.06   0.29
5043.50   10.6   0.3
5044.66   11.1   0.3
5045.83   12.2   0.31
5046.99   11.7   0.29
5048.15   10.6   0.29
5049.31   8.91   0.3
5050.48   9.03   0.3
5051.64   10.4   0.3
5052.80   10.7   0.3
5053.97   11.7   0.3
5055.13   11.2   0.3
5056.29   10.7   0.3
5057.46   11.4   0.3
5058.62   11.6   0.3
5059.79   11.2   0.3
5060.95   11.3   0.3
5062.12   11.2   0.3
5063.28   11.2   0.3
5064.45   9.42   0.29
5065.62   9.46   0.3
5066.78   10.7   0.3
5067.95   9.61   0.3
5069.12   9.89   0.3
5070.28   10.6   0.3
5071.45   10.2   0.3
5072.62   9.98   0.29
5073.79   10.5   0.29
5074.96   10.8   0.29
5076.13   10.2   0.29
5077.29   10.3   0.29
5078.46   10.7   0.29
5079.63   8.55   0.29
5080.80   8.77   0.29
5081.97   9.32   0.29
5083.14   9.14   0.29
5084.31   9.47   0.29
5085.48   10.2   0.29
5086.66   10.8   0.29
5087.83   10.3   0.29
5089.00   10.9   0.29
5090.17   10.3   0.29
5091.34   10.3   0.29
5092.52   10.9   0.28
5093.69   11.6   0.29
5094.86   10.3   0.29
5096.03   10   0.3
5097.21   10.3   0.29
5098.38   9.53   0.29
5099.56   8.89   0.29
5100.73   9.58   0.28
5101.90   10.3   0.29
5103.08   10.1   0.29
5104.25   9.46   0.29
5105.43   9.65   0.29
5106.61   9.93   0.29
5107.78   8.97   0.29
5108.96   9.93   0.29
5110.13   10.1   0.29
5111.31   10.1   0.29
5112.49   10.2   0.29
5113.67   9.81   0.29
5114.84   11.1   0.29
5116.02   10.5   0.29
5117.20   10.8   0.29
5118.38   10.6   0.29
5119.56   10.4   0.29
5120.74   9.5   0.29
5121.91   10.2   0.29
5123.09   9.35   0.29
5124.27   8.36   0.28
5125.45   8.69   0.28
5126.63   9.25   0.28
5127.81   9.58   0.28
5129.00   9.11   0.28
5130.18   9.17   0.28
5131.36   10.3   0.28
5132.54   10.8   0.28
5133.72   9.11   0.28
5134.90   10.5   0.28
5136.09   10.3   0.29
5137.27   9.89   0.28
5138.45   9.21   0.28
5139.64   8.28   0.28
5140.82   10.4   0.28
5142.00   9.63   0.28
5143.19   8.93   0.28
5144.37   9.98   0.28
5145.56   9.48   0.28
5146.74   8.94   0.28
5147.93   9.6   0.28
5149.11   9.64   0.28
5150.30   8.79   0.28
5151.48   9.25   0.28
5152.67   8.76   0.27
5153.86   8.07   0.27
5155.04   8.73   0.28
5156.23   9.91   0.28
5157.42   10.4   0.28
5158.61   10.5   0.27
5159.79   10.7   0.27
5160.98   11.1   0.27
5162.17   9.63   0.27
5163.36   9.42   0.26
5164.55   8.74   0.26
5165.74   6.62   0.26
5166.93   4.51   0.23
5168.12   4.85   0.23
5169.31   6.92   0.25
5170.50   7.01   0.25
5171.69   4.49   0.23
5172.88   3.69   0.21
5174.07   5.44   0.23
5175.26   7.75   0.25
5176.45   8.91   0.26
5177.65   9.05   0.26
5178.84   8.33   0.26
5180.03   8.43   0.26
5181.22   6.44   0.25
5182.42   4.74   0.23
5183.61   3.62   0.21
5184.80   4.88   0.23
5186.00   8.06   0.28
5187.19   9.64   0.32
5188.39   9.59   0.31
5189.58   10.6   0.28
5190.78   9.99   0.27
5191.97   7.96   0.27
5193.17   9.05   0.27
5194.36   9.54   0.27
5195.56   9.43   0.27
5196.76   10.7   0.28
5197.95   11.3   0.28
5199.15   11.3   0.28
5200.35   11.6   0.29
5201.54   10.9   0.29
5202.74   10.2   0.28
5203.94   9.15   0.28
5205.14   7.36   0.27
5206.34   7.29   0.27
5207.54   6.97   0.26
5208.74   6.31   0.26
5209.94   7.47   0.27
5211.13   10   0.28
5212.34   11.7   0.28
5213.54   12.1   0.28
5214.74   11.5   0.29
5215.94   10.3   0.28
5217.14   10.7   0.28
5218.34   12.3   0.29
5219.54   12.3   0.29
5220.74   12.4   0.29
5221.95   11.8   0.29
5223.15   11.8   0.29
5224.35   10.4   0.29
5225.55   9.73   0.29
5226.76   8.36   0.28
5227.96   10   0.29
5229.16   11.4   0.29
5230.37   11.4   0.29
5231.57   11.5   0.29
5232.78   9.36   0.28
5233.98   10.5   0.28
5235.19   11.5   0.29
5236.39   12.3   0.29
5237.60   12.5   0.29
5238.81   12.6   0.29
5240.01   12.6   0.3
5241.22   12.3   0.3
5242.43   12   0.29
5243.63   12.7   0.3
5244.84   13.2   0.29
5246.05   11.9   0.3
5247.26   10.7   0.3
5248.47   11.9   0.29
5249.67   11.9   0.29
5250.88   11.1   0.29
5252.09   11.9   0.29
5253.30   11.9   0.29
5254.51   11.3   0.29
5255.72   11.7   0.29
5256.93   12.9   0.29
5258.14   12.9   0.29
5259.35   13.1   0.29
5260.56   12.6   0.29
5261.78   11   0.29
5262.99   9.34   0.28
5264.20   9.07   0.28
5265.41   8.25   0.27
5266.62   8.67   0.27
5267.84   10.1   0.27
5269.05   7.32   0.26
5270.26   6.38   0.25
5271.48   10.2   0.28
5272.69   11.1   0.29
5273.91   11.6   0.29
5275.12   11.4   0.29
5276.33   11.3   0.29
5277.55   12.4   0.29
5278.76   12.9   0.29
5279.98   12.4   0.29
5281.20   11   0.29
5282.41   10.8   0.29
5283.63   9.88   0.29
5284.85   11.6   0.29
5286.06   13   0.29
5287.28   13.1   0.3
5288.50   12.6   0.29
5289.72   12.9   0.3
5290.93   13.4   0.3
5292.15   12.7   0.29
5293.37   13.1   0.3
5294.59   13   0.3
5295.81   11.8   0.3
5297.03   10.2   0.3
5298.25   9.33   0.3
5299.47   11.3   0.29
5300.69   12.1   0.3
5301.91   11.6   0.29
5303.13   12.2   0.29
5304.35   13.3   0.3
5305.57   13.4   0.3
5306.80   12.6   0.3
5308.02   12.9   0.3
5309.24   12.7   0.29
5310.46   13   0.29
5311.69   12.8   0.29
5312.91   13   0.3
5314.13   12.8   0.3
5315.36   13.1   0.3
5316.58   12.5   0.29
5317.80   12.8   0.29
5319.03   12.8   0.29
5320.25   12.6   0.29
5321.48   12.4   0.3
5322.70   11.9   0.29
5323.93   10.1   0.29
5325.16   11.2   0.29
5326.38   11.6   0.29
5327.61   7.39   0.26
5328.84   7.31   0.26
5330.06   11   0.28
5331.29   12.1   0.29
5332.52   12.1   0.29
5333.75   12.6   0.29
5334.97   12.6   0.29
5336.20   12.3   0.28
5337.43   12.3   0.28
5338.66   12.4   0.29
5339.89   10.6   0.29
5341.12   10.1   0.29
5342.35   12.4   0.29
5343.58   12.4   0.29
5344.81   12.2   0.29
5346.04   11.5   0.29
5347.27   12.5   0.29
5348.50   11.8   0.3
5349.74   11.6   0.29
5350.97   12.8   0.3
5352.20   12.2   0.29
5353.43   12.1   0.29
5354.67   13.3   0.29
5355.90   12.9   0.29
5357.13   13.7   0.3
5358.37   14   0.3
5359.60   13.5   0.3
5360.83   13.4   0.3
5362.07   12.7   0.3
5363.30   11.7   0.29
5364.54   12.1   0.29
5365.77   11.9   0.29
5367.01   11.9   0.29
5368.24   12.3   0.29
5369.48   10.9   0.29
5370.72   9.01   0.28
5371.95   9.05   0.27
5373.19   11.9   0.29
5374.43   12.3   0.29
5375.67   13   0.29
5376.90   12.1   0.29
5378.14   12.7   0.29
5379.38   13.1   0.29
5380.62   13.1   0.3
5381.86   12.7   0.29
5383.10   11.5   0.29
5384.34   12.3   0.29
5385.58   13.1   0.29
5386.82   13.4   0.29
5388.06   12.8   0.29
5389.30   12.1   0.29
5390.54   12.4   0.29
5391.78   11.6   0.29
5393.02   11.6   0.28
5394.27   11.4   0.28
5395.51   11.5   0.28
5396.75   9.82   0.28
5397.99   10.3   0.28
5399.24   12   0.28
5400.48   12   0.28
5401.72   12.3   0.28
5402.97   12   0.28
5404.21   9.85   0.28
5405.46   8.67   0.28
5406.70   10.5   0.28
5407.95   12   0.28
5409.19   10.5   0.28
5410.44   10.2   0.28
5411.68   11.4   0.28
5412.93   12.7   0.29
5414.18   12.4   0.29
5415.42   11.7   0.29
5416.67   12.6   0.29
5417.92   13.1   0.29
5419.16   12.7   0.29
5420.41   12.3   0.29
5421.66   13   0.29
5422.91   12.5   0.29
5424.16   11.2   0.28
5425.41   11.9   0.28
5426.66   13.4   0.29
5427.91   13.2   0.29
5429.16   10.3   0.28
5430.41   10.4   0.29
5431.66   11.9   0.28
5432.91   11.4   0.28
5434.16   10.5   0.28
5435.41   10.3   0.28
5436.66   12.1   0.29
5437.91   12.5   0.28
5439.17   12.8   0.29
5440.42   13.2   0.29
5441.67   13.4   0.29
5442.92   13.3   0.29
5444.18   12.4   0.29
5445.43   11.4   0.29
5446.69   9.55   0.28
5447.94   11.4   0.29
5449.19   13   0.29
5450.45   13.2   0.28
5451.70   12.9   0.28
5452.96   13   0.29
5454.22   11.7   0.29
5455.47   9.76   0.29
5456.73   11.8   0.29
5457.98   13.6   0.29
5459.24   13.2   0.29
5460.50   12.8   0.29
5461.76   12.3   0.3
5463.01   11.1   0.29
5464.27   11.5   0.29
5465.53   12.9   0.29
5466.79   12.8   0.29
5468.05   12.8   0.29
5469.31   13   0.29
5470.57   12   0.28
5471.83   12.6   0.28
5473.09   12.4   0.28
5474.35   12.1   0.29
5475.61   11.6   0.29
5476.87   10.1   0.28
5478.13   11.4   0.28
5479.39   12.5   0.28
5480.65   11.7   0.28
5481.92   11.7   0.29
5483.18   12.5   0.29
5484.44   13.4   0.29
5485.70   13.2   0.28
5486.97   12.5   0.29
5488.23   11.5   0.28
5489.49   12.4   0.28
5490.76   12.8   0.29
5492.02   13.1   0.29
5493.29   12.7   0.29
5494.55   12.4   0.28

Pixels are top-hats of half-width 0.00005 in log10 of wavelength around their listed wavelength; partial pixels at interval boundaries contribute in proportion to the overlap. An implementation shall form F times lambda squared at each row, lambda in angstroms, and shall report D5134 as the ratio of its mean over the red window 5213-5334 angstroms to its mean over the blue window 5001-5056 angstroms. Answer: 1.2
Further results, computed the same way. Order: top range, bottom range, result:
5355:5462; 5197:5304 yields 1.15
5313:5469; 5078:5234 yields 1.39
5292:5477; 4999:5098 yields 1.32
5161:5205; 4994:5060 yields 0.83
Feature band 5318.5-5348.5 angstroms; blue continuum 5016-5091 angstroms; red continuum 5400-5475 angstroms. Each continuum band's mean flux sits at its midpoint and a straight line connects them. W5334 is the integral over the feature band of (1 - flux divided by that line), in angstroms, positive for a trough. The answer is 0.1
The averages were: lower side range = 10.4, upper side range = 12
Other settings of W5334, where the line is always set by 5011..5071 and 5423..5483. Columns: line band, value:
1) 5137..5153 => 2.2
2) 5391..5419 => 1.1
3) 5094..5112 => 1.4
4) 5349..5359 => -1.0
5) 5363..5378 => 0.2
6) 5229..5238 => -0.1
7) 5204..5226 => 2.0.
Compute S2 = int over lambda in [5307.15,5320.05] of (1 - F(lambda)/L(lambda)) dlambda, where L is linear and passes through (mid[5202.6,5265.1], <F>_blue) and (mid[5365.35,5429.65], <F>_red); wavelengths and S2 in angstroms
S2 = -1.63 angstroms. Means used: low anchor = 11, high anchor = 11.8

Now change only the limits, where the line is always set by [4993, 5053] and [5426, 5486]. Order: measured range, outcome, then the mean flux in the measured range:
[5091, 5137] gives 3.54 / 9.93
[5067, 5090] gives 1.29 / 10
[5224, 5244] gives 0.01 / 11.2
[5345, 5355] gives -0.42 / 12.2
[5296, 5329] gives -0.92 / 11.9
